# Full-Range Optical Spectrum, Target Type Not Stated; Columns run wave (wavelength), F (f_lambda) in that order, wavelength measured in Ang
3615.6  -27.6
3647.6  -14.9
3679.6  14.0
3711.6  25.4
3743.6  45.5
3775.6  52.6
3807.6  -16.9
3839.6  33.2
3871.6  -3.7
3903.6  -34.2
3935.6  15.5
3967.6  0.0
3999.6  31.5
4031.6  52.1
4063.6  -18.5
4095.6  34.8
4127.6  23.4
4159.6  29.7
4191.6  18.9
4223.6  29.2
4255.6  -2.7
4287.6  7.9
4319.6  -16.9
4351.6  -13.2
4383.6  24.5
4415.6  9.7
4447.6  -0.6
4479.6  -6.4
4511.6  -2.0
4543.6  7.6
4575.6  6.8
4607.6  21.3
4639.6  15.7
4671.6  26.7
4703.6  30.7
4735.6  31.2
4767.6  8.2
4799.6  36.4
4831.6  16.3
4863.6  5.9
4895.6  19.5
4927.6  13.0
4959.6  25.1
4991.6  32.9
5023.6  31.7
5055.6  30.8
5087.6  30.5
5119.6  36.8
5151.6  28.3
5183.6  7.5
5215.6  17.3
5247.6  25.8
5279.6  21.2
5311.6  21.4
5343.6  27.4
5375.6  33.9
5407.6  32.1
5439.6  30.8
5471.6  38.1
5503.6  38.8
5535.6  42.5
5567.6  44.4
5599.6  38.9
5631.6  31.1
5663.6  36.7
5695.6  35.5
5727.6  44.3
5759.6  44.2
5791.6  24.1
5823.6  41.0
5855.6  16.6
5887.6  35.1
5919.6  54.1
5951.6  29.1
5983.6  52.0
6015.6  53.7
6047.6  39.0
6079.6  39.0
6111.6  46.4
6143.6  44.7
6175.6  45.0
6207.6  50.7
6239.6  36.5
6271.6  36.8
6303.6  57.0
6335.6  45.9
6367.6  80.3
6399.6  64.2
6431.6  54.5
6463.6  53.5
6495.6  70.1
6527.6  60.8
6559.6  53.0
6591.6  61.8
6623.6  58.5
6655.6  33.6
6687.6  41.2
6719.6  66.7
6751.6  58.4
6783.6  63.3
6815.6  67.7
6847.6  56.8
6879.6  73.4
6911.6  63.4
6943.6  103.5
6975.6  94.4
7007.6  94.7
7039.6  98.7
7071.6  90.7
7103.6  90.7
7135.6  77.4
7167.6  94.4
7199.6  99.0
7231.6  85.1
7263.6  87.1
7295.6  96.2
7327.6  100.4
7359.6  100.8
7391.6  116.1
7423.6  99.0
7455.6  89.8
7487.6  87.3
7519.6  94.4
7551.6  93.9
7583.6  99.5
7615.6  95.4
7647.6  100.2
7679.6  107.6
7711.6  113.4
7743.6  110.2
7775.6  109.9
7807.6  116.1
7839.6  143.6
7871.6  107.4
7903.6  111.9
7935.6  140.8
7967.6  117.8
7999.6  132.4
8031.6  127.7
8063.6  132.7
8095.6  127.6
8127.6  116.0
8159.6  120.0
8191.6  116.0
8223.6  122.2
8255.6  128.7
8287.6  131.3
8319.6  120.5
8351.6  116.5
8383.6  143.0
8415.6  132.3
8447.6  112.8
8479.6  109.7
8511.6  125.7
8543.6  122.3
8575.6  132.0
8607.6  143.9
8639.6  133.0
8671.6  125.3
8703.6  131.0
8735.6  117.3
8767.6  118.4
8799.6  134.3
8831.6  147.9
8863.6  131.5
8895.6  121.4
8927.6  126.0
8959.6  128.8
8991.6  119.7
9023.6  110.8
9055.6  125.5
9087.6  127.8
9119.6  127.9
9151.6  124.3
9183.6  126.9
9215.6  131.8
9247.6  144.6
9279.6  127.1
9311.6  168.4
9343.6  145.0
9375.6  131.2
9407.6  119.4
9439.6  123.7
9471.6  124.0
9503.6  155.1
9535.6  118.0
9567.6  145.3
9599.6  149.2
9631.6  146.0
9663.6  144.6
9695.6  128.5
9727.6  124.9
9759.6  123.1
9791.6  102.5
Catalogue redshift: 0.74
